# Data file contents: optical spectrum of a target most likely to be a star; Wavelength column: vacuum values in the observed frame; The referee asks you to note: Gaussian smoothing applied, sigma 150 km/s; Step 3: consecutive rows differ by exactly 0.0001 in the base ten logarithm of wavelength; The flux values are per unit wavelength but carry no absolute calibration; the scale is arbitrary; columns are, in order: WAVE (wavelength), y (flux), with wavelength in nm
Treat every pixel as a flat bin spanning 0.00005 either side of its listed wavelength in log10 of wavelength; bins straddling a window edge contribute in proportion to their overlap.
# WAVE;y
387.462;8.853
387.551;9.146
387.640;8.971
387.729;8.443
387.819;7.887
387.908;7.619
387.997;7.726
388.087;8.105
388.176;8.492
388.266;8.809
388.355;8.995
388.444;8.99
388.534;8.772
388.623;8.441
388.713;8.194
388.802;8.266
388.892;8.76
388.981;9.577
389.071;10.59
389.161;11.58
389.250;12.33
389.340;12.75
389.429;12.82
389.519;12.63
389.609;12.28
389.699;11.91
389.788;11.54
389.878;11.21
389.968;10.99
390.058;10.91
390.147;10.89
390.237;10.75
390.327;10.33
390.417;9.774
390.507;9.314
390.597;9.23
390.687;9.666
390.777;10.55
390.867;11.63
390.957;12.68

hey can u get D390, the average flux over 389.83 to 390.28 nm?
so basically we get 11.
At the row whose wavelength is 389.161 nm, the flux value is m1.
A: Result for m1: 11.58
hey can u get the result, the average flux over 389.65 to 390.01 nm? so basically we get 11.4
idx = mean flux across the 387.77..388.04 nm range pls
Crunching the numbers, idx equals 7.75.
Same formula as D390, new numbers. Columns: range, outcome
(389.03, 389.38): 11.8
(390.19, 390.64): 9.87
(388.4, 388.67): 8.71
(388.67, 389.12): 9.1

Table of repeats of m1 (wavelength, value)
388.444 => 8.99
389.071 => 10.59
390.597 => 9.23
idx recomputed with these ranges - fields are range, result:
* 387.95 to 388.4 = 8.43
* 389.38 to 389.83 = 12.3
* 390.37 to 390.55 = 9.54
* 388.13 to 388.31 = 8.63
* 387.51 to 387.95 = 8.41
